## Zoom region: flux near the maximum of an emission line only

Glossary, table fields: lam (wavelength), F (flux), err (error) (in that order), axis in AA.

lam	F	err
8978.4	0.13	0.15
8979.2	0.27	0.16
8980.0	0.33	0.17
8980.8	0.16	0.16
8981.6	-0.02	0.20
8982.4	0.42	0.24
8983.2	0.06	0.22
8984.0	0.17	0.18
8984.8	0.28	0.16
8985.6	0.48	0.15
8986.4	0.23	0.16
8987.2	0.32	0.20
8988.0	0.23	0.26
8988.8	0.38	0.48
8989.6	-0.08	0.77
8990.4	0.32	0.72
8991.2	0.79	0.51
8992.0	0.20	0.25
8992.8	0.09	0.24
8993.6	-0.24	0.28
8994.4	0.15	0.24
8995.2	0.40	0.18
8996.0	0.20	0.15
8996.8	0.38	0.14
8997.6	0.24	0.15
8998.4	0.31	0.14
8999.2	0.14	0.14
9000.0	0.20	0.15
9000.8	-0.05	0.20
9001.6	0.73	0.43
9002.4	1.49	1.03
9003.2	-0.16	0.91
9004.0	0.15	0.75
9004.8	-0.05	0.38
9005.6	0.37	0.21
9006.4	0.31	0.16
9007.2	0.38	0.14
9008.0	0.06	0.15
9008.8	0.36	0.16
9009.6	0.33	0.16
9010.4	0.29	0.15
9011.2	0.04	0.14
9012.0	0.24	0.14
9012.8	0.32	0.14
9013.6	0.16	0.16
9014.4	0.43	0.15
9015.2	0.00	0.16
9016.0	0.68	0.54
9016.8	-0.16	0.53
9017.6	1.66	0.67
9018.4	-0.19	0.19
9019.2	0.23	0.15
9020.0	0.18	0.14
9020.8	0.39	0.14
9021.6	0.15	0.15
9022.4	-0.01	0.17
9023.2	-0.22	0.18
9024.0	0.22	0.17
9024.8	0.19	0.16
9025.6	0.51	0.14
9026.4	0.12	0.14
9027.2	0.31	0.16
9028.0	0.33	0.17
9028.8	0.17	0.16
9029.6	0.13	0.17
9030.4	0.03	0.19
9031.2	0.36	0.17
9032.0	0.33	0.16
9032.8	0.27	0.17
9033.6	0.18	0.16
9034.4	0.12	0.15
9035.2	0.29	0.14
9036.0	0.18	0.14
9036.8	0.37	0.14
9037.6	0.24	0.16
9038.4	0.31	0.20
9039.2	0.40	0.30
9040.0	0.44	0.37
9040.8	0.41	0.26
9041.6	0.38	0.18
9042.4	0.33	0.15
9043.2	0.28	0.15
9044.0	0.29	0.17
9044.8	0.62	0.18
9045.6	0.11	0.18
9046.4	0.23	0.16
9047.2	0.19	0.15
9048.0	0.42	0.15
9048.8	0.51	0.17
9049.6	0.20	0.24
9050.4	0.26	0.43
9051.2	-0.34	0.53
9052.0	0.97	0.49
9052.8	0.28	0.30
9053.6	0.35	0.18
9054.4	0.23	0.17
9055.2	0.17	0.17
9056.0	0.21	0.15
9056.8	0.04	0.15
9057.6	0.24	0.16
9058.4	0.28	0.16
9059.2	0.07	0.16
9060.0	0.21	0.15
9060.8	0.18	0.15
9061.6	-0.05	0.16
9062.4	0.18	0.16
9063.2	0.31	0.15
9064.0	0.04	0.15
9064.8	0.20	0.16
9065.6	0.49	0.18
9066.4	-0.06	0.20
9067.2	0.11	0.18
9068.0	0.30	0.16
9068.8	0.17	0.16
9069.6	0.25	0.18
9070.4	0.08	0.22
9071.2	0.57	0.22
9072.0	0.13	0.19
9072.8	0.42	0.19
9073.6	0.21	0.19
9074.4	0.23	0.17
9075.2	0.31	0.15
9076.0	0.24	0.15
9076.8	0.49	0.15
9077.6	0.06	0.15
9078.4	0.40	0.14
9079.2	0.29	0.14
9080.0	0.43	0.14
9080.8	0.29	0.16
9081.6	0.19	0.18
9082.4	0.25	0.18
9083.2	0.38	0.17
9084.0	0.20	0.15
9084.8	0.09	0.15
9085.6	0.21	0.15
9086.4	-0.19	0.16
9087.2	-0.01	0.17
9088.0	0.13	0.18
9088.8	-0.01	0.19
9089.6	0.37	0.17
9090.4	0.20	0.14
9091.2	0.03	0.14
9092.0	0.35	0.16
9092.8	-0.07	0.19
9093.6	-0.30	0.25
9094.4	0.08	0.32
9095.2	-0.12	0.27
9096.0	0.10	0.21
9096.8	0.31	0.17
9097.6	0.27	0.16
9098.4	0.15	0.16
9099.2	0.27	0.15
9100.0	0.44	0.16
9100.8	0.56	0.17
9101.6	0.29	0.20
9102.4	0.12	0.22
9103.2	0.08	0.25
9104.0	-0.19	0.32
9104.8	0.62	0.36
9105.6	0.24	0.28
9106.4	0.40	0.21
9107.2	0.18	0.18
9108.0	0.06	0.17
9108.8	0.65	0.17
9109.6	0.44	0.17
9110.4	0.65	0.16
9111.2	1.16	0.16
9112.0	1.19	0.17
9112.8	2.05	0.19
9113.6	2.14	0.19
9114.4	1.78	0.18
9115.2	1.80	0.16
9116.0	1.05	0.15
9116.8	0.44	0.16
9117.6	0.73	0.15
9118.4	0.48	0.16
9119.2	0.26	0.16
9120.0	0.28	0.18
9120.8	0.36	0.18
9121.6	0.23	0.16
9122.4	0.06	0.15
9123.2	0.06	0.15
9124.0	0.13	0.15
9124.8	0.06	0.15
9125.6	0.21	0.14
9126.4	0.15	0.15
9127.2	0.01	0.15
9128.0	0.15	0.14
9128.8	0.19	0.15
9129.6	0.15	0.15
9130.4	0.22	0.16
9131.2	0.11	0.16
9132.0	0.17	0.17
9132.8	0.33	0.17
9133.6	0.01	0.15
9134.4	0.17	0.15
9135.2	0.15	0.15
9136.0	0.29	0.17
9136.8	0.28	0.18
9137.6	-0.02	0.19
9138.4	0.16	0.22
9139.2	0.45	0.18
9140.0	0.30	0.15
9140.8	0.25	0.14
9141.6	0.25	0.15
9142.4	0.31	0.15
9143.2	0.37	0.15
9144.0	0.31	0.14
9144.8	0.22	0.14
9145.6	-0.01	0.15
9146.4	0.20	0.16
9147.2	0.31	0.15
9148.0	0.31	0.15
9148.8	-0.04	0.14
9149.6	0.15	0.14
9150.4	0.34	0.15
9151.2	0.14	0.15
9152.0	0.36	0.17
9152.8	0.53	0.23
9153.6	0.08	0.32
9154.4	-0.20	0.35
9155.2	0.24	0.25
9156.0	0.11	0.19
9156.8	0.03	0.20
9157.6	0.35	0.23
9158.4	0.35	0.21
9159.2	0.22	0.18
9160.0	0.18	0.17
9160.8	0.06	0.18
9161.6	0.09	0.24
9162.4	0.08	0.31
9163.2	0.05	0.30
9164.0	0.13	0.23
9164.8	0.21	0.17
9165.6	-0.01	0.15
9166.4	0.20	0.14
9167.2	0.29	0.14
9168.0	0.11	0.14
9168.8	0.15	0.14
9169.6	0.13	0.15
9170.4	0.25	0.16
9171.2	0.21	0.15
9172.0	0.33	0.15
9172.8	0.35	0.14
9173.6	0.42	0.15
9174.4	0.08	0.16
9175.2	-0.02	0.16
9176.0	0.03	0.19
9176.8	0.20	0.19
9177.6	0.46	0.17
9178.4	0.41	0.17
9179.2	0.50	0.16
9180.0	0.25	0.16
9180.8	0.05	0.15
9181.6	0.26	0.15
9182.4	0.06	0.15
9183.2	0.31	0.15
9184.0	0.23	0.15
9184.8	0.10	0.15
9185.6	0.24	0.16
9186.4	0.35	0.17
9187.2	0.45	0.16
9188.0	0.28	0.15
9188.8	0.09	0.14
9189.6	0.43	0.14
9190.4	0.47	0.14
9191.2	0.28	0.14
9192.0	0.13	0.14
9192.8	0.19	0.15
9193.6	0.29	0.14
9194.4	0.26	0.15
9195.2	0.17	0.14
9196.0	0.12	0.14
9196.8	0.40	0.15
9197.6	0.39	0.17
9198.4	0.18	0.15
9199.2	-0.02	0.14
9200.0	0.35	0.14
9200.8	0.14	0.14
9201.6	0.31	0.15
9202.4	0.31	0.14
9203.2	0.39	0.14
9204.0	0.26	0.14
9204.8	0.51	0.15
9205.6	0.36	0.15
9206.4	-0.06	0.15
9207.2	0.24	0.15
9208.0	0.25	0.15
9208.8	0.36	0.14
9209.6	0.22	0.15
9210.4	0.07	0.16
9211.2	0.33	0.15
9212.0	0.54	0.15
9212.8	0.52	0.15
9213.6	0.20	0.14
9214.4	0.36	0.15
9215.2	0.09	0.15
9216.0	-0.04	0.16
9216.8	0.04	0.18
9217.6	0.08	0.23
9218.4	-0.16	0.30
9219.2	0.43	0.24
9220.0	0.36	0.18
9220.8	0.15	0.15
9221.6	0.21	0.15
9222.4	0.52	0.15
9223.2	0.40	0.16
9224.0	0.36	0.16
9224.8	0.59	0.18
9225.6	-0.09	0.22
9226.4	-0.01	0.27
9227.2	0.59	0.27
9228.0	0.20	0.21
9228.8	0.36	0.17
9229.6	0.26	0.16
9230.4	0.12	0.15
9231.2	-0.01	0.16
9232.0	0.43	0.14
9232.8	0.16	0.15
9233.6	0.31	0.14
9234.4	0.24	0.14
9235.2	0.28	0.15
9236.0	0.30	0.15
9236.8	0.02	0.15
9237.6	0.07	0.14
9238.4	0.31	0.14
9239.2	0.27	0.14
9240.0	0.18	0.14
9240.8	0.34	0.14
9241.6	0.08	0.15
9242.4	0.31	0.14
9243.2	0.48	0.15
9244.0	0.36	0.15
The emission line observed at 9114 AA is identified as H-beta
